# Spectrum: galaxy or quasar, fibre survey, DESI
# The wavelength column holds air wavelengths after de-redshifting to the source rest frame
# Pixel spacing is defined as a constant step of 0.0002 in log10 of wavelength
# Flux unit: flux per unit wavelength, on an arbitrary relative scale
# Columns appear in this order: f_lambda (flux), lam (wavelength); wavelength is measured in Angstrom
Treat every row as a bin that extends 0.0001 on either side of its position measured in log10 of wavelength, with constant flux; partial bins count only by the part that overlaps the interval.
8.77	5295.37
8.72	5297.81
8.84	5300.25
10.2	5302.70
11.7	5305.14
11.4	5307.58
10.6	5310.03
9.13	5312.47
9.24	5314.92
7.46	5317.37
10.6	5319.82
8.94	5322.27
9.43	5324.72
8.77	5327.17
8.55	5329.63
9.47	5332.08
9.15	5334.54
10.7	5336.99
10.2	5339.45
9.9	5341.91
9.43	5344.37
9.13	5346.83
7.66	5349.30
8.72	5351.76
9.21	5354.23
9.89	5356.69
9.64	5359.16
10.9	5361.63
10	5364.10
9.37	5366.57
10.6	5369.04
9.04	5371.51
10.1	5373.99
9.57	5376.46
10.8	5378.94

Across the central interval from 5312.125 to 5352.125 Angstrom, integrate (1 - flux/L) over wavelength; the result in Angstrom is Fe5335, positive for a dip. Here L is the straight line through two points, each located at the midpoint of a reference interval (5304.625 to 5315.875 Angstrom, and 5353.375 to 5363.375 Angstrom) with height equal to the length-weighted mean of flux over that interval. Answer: 3.75 Angstrom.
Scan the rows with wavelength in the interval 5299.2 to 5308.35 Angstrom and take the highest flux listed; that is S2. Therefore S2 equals 11.7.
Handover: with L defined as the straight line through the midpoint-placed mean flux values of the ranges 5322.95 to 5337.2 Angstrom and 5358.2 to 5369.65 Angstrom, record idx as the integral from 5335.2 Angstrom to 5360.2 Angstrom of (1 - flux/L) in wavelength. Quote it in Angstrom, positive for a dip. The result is 0.6 Angstrom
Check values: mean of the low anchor 9.24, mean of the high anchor 10.1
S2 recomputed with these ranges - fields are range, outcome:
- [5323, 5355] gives 10.7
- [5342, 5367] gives 10.9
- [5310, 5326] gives 10.6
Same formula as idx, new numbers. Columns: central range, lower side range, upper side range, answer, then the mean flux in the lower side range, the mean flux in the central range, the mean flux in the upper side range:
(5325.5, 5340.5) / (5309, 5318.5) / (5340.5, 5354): -0.71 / 9.09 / 9.47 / 9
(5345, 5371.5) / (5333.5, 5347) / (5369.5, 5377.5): 0.67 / 9.81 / 9.49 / 9.67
